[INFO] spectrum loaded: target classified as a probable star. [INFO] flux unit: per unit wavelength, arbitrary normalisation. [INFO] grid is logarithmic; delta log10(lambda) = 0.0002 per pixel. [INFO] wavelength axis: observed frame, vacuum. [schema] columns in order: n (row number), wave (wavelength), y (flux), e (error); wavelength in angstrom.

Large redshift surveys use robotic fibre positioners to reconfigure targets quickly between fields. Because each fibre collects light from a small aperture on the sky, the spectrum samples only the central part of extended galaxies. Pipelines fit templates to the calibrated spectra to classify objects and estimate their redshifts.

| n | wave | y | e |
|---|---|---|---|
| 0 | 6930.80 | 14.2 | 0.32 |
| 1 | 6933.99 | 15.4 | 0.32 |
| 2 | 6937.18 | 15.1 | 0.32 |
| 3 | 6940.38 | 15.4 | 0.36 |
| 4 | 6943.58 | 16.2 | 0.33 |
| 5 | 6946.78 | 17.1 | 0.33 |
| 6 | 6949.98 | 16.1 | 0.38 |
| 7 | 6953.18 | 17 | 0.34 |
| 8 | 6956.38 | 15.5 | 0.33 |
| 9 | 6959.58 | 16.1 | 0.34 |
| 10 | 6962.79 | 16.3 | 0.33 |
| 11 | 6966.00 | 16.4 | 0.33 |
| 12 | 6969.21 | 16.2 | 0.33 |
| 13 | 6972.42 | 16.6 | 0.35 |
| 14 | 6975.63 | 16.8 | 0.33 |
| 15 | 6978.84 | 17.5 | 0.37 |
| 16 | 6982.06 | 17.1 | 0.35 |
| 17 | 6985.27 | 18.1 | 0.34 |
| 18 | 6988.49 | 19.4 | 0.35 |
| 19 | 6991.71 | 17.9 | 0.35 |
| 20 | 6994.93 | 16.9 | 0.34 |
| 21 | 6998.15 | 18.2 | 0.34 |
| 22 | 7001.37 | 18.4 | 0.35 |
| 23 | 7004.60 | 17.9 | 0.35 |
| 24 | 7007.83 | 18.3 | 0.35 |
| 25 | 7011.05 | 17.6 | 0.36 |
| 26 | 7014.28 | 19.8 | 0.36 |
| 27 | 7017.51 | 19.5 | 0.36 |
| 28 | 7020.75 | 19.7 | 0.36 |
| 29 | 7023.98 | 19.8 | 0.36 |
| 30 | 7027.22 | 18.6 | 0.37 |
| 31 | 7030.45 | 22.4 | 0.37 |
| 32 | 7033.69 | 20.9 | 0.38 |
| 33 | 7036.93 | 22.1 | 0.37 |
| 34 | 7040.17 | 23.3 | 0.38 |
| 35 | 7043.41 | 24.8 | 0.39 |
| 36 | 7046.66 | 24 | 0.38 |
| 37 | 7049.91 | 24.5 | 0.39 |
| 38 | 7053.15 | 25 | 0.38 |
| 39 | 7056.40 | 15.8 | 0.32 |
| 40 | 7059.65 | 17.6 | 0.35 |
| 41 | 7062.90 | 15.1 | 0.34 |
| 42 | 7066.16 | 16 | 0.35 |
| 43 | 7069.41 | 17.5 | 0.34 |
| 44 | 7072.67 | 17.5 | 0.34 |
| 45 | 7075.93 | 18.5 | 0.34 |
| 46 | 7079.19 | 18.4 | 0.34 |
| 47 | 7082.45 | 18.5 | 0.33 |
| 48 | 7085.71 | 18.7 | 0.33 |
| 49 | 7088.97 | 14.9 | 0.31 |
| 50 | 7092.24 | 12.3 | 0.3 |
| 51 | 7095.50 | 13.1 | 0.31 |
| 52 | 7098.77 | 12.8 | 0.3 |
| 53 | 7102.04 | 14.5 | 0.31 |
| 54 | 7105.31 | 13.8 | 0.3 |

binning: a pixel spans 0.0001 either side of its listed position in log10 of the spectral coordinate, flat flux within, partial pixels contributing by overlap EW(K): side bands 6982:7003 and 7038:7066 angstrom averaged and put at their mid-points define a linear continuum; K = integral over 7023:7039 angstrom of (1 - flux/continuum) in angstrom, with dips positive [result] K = -0.72 angstrom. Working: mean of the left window 18.1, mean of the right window 21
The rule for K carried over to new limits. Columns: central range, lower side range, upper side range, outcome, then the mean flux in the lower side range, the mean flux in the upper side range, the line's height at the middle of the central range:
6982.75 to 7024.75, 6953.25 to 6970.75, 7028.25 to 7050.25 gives 2.7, 16.2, 22.9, 19.8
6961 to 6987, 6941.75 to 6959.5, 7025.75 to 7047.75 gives 1.6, 16.3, 22.3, 18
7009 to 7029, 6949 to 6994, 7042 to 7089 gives -1.2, 16.9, 19.2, 18.1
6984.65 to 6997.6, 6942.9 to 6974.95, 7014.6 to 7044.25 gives 0.3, 16.4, 21.1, 18.5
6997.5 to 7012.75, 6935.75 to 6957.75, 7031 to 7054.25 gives 1.8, 16.1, 23.4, 20.6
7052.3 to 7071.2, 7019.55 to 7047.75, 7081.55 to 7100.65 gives 0.9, 21.7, 14.9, 18.4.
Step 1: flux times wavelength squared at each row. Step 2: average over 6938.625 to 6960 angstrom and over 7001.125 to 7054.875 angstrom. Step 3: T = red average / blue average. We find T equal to 1.3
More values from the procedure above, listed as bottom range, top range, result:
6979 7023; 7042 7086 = 1.08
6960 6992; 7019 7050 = 1.30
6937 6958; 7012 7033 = 1.26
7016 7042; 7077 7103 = 0.76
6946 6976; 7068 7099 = 1.03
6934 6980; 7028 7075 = 1.29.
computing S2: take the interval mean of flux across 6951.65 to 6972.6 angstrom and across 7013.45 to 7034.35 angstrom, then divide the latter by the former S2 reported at 1.23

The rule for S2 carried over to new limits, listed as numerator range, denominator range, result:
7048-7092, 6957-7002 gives 1.05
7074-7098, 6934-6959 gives 1.01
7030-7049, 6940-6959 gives 1.41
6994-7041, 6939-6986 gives 1.18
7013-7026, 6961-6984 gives 1.18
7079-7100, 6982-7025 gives 0.83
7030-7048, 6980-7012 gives 1.28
